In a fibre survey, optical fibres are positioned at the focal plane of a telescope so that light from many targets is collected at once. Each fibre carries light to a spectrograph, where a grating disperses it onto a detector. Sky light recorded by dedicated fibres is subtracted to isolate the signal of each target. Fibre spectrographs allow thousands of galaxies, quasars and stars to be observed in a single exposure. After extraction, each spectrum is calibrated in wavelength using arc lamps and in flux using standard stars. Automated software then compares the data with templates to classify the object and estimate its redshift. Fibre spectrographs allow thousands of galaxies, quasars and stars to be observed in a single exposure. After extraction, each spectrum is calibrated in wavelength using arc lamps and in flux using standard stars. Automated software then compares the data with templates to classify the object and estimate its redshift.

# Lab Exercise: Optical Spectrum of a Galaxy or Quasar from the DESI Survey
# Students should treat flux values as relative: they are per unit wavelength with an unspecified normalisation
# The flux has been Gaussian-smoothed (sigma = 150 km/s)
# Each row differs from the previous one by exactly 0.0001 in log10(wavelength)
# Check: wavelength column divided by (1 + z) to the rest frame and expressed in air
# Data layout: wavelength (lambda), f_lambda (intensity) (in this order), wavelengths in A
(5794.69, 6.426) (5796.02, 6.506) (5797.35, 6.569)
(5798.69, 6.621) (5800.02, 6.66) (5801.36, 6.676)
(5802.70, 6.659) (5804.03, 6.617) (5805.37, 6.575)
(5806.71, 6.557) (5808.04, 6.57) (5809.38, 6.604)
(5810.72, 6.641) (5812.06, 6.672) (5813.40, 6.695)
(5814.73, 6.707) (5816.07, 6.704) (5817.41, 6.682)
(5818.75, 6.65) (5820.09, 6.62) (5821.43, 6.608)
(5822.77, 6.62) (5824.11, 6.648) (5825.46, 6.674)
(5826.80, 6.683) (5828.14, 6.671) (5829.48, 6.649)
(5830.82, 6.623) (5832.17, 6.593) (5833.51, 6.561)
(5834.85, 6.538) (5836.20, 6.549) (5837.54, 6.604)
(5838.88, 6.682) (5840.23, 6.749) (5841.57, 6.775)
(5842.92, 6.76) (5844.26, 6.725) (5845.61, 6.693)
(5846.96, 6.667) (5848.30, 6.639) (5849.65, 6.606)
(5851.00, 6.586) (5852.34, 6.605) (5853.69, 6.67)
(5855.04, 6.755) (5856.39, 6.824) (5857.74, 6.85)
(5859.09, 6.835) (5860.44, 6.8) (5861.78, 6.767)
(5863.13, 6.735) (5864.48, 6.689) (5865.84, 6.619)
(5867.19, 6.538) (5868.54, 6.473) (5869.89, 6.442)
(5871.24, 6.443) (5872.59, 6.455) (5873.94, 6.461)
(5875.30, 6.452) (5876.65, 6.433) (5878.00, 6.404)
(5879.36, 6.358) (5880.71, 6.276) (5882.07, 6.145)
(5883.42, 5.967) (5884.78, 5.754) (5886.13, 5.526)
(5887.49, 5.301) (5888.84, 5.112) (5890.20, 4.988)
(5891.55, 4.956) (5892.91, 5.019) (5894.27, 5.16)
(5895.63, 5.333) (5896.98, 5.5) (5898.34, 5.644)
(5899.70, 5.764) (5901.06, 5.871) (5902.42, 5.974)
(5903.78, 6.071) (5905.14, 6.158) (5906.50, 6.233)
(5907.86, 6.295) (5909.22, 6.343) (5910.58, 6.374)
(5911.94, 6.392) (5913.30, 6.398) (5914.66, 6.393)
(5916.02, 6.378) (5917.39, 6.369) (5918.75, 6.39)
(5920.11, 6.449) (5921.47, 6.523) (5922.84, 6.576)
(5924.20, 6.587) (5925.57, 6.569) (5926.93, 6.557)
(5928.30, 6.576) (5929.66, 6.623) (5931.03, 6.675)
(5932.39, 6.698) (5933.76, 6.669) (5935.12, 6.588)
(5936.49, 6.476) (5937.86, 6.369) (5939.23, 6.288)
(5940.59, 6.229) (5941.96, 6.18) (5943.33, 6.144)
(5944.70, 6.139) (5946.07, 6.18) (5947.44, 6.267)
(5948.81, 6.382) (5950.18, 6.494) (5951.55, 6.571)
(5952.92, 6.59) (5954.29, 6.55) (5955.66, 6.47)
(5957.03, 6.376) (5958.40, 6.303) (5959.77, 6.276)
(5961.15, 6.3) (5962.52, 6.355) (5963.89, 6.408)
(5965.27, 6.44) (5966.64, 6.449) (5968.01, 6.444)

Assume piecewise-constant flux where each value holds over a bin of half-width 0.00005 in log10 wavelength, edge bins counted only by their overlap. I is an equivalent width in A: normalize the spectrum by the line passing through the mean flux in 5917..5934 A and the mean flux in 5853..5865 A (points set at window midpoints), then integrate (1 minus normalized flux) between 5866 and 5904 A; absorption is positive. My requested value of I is 4.53 A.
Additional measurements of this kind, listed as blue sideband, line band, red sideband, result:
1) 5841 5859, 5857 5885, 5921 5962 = 0.7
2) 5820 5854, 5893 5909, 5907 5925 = 1.6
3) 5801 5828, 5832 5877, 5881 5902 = -4.5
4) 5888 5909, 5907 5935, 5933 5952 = -2.3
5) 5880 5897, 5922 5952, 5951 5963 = -1.5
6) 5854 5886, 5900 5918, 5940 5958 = 0.5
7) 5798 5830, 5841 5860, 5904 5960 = -0.4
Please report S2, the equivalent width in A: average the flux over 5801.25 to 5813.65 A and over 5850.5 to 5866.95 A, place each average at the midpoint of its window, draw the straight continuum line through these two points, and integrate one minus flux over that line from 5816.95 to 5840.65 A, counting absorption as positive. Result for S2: 0.1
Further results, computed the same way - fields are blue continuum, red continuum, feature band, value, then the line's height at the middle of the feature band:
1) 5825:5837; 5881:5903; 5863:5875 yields -1.2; 5.93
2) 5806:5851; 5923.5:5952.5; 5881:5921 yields 3.9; 6.51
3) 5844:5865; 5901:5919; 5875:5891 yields 1.5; 6.49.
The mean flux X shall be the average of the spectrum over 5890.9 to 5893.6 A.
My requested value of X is 4.98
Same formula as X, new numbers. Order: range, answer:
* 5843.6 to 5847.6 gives 6.68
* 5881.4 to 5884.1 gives 6.06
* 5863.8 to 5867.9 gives 6.6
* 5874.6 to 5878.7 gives 6.42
